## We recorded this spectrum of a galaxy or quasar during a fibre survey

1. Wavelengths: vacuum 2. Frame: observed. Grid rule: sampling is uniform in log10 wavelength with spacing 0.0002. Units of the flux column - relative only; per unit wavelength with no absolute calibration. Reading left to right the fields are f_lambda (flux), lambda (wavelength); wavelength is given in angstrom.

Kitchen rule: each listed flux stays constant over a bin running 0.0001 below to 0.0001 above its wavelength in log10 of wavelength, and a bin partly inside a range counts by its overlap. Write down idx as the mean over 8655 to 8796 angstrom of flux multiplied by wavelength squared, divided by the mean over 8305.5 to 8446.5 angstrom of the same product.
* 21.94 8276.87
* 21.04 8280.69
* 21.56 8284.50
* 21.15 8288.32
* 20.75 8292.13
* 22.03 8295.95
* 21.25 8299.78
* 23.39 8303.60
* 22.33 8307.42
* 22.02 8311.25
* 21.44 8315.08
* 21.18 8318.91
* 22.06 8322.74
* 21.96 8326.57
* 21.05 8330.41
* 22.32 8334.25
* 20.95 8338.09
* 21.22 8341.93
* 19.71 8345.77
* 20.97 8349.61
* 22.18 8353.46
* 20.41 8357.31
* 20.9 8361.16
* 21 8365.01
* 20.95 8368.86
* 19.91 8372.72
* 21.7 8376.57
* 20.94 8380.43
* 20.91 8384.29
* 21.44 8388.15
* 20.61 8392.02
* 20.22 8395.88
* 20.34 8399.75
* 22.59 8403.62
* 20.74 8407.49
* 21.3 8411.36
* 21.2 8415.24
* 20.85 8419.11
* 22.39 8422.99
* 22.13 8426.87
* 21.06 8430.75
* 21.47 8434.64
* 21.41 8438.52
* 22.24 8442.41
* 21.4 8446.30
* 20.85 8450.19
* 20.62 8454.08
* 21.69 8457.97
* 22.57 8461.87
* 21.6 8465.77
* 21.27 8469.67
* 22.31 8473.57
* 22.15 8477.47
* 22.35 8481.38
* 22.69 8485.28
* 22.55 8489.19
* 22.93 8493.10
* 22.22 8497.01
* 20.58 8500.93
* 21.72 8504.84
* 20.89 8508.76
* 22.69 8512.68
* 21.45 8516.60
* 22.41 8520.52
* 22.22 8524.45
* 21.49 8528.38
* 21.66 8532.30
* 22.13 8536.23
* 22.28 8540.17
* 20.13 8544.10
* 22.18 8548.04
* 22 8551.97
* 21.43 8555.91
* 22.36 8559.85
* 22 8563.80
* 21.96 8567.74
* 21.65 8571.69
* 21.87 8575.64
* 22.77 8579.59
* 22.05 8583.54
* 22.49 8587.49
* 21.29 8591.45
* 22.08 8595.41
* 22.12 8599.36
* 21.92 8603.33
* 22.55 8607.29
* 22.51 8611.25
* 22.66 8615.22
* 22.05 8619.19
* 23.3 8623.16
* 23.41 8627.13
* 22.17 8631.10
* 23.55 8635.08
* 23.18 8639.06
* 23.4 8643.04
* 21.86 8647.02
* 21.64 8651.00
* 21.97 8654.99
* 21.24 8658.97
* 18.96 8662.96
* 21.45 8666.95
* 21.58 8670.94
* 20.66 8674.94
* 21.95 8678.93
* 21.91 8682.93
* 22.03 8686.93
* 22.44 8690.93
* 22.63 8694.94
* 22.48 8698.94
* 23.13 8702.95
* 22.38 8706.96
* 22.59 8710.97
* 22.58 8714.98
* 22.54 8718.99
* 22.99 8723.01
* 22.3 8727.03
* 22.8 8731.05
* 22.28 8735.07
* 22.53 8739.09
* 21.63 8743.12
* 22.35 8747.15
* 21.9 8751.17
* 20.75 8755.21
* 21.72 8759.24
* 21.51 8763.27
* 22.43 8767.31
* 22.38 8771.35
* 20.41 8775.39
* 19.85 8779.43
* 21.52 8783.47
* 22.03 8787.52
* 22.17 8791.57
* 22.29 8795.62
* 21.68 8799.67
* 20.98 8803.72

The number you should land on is 1.12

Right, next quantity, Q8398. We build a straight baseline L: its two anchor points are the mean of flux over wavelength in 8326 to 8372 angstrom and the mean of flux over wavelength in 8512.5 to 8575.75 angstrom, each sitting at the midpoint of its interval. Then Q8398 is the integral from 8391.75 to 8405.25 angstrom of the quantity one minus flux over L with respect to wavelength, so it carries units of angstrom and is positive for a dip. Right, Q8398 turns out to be 0.2 angstrom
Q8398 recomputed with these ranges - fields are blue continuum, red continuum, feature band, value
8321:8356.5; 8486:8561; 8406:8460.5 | 0.5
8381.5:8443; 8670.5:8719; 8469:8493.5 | -0.9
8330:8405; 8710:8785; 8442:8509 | -1.7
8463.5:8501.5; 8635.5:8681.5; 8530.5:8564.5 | 0.3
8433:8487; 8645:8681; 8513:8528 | -0.3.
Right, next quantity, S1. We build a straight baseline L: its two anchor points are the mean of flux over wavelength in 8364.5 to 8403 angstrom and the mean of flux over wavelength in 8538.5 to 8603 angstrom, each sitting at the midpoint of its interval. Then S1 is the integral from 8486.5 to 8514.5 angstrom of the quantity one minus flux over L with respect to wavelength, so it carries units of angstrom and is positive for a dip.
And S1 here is -0.6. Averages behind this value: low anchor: 20.9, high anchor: 21.9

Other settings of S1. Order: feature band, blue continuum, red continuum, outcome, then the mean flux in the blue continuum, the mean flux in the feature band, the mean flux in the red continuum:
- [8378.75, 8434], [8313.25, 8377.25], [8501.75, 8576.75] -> 0.4 angstrom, 21.2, 21.2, 21.8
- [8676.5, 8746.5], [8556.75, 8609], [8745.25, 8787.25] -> -2.4 angstrom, 22.1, 22.4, 21.5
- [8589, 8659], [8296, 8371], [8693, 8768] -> -1.1 angstrom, 21.4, 22.4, 22.3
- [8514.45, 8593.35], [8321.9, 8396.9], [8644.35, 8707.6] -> -1.4 angstrom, 21.1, 21.9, 21.8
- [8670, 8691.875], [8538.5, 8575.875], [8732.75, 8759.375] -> 0.1 angstrom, 21.8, 21.7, 21.9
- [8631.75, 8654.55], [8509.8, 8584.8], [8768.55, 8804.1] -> -0.9 angstrom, 21.9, 22.6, 21.5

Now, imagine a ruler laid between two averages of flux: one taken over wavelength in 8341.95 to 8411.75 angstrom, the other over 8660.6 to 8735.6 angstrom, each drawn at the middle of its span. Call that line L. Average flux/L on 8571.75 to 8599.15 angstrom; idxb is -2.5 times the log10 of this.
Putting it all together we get -0.02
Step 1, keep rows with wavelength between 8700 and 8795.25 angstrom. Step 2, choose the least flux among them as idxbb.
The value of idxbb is 19.85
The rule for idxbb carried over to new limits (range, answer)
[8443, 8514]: 20.58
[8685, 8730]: 22.03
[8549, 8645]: 21.29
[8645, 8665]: 18.96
